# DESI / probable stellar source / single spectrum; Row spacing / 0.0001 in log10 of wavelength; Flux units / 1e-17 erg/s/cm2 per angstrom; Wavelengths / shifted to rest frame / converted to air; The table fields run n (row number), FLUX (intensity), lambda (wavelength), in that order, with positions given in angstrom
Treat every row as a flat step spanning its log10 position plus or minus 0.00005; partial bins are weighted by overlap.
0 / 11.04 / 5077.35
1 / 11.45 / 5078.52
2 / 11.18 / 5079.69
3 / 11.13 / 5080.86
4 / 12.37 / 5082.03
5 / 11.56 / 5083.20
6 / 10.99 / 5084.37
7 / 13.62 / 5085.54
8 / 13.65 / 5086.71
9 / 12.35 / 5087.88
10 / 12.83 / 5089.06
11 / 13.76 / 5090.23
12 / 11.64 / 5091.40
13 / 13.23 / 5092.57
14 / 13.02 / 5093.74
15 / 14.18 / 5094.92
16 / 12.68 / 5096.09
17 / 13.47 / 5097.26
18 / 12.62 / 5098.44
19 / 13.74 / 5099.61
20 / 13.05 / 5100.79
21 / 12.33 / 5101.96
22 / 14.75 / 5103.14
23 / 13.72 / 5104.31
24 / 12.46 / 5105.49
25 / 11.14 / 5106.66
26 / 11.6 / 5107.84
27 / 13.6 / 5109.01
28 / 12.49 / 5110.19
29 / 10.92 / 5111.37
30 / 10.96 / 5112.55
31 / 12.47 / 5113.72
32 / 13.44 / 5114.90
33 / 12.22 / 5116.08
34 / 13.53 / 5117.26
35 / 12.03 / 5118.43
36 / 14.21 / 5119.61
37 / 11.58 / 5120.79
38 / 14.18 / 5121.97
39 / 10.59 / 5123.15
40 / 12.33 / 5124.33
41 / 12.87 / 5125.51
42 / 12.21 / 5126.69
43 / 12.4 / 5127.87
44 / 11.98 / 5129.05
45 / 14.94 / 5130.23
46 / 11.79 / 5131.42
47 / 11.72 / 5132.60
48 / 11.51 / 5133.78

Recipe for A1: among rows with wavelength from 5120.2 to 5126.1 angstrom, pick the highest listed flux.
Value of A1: 14.18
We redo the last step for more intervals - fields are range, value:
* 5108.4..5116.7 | 13.6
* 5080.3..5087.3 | 13.65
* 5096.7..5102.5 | 13.74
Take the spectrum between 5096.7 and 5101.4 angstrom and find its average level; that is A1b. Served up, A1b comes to 13.2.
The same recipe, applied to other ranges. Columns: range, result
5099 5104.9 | 13.5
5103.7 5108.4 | 12.3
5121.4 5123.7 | 12.4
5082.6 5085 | 11.3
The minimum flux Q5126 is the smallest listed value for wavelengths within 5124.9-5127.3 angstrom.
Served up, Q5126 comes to 12.21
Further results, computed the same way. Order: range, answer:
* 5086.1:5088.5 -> 12.35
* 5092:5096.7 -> 12.68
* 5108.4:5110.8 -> 12.49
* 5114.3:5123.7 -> 10.59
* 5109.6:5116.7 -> 10.92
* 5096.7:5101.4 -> 12.62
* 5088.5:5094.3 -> 11.64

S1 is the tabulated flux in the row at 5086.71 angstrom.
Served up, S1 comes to 13.65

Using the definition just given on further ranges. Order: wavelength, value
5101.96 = 12.33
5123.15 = 10.59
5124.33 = 12.33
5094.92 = 14.18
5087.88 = 12.35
